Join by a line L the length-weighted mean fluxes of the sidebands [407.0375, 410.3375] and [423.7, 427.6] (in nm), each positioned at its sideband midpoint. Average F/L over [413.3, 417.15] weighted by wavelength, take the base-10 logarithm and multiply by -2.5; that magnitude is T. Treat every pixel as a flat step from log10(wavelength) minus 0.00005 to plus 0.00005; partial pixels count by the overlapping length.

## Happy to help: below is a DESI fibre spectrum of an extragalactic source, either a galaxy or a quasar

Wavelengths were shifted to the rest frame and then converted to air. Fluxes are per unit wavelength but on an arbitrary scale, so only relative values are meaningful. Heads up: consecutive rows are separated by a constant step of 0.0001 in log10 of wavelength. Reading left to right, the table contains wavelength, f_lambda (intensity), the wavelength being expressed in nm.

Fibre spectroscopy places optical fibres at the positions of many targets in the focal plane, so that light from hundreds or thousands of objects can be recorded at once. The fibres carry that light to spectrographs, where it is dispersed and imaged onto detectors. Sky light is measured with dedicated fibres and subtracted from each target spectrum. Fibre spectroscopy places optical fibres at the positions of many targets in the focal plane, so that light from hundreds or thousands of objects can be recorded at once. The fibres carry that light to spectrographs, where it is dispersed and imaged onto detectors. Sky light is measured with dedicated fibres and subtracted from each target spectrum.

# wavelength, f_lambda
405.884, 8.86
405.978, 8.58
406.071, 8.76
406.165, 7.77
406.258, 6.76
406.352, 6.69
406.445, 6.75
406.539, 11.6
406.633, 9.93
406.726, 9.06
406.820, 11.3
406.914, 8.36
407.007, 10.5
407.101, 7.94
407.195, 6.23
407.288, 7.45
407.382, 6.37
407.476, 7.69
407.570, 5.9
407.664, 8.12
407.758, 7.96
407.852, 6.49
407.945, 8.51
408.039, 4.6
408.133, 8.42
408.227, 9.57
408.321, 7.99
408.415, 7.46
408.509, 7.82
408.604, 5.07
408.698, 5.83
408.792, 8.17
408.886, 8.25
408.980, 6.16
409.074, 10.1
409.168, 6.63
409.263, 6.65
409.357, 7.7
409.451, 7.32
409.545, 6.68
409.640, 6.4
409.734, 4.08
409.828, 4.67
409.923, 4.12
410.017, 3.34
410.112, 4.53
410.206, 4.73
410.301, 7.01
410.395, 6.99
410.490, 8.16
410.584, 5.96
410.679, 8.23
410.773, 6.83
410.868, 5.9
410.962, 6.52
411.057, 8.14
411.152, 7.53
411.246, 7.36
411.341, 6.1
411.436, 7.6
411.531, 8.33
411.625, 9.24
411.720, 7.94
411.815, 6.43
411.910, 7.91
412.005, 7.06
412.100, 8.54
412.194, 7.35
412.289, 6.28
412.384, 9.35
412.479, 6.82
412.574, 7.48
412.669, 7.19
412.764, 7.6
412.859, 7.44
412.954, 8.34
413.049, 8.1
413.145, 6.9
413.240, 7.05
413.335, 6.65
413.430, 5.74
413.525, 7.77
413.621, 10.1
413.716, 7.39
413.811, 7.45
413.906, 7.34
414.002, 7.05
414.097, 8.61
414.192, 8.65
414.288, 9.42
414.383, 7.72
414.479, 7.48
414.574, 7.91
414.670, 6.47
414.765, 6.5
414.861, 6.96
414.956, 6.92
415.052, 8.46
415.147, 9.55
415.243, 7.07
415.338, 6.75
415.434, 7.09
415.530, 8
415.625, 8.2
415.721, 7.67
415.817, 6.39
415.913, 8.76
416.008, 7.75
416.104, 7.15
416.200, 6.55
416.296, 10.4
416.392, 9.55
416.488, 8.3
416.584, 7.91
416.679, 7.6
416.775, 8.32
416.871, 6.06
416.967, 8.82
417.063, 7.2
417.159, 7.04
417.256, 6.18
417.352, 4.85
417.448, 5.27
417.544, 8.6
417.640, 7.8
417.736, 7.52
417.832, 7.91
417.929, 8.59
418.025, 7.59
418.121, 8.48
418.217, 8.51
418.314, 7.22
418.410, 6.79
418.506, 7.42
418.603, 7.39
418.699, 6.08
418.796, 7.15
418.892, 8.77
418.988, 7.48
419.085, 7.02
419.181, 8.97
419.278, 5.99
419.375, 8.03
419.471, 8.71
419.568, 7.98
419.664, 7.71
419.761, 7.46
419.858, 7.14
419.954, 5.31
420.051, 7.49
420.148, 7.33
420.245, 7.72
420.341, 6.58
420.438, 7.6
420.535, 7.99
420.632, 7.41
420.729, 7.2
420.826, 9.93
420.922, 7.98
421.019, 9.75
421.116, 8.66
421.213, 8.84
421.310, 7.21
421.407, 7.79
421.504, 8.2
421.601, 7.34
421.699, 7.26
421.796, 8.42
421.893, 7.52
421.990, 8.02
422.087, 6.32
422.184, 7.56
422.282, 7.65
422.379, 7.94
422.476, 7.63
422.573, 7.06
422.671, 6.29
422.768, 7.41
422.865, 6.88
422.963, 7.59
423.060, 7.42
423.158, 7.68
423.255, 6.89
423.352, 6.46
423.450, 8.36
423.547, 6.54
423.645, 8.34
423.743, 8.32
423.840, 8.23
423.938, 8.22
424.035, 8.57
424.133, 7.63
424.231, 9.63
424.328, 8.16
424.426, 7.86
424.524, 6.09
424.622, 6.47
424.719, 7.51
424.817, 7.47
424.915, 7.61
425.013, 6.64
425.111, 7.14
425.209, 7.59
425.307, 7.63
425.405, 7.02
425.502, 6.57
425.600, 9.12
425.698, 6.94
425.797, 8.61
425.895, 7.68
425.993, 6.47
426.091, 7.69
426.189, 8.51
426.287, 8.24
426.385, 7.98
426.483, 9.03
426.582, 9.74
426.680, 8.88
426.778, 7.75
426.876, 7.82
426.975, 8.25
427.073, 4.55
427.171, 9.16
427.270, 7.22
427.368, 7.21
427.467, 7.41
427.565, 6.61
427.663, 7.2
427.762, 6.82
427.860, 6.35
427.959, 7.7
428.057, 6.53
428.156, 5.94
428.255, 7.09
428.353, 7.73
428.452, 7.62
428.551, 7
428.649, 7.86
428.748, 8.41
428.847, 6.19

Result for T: -0.089 mag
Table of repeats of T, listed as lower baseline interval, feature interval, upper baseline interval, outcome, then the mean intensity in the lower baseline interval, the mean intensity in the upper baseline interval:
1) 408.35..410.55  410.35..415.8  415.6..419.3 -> -0.087 mag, 6.44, 7.58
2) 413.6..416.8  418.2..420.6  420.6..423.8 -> 0.048 mag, 7.85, 7.7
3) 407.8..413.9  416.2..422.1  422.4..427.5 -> -0.036 mag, 7.1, 7.64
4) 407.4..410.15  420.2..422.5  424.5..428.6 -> -0.088 mag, 6.77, 7.45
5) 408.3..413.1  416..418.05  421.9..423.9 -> -0.052 mag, 7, 7.44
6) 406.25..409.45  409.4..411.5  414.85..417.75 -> 0.219 mag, 7.77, 7.58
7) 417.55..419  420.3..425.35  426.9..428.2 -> -0.045 mag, 7.68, 7.01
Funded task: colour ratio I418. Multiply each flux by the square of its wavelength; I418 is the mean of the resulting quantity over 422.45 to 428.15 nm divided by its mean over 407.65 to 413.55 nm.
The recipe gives 1.1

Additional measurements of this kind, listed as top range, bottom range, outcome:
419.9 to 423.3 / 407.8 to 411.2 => 1.19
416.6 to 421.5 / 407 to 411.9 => 1.14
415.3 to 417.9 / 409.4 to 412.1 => 1.17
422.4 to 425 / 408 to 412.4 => 1.16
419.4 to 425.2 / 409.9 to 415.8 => 1.09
